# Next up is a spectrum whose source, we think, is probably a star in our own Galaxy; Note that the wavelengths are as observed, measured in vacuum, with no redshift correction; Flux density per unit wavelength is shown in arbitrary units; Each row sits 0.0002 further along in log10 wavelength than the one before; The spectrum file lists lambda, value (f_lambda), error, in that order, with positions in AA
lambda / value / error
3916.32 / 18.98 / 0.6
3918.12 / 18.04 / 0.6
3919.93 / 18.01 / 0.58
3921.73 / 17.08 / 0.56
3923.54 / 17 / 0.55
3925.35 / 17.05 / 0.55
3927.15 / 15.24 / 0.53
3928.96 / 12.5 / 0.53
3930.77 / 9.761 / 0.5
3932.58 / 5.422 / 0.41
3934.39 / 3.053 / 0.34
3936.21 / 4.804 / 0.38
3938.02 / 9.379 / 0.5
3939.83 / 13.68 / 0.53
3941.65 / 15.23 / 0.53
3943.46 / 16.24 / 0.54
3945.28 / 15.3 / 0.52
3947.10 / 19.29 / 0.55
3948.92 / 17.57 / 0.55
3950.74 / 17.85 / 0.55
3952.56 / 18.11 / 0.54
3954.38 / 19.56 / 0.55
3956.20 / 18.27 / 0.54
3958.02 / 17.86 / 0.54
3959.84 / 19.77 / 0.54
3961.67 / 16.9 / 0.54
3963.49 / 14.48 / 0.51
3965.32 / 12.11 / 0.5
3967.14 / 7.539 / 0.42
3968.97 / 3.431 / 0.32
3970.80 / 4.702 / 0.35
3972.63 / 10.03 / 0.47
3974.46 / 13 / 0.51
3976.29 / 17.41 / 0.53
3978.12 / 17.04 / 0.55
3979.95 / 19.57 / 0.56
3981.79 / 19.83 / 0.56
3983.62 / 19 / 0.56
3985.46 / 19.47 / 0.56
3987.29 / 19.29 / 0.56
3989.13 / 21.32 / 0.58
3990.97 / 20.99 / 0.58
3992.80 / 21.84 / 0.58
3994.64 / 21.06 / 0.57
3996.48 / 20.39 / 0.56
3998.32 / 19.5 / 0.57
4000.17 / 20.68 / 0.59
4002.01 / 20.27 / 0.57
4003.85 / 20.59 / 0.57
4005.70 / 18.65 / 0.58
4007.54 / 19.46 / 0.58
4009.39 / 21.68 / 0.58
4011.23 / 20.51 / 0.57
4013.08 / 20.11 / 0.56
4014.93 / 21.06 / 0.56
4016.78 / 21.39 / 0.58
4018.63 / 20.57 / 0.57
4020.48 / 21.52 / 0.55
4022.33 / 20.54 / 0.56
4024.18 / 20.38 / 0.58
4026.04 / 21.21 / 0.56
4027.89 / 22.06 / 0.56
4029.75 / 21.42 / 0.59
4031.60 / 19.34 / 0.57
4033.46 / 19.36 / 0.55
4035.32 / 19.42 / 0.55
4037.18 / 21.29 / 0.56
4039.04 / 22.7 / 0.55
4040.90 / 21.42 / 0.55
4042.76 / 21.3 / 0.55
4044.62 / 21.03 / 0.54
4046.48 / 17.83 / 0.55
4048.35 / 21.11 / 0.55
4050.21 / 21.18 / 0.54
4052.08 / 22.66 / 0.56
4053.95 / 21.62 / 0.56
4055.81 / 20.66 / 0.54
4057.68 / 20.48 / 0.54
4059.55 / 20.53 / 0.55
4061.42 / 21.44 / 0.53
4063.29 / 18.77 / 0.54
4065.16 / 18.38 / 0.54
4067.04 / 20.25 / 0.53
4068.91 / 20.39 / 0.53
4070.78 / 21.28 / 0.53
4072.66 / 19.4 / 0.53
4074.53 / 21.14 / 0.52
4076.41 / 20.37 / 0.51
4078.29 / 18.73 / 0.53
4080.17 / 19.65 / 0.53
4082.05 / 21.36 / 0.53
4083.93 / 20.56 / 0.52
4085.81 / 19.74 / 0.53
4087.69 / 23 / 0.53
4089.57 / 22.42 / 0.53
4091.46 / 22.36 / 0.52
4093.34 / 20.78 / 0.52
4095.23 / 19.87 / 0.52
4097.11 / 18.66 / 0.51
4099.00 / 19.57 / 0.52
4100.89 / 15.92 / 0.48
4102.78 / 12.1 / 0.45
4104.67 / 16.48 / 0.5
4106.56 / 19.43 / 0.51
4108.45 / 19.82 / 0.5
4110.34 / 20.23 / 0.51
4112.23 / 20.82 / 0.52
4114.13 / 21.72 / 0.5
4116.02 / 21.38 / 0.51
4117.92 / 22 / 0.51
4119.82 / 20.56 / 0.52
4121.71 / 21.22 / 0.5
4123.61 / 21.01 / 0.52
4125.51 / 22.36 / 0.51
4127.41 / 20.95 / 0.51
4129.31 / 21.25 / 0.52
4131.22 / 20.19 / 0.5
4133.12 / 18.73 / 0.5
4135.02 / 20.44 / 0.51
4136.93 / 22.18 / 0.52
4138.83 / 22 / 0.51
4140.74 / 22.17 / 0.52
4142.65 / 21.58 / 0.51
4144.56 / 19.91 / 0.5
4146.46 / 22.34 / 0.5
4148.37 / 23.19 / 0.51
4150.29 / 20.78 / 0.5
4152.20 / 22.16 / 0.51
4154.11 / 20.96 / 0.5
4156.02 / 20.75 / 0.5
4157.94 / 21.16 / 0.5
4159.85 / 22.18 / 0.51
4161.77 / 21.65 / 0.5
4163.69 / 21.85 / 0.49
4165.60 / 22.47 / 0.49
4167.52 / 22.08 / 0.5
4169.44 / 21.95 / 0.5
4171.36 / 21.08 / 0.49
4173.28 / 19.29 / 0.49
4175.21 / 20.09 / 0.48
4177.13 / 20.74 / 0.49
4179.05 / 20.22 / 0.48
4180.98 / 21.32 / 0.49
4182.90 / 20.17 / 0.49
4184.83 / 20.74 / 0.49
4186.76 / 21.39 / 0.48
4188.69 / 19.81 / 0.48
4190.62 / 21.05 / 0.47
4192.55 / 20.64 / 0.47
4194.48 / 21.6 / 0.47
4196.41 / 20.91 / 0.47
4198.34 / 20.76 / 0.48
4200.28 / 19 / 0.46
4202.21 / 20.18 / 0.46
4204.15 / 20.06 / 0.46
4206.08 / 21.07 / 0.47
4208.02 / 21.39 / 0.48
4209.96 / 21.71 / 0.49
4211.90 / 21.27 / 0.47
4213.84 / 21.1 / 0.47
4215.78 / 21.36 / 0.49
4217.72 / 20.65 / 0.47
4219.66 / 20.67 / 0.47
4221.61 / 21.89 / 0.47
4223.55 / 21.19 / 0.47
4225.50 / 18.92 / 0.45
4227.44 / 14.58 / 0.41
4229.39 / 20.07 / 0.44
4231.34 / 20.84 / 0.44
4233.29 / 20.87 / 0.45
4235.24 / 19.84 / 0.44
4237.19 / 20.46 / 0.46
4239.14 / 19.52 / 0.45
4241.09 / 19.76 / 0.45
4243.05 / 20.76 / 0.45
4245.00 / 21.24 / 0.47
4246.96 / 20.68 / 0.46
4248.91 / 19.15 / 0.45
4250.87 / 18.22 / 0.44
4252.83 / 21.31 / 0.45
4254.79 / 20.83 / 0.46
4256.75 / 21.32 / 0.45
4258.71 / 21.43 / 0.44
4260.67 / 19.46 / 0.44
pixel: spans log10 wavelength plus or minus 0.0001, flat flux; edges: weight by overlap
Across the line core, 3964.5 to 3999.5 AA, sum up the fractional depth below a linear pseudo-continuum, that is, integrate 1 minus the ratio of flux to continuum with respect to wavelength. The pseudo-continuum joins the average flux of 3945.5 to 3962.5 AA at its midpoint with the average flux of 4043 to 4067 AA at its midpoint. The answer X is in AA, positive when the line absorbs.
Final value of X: 5.0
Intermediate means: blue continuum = 18.2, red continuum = 20.5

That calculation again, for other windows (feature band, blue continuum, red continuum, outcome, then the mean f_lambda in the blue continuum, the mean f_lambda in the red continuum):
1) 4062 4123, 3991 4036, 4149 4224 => 2.36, 20.6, 21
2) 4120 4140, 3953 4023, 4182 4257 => -1.61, 17.9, 20.4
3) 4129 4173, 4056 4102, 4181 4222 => -1.81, 20.2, 20.8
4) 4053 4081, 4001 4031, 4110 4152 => 0.99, 20.7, 21.3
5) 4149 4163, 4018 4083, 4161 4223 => -0.39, 20.6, 20.9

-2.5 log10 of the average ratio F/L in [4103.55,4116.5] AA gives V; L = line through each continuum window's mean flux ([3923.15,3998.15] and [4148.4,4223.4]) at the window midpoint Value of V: -0.042 mag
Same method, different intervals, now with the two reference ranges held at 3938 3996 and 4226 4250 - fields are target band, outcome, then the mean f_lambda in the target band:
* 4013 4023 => -0.23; 20.9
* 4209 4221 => -0.09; 21.1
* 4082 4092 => -0.21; 21.6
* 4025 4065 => -0.20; 20.8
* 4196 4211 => -0.07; 20.6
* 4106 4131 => -0.15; 21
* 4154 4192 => -0.11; 21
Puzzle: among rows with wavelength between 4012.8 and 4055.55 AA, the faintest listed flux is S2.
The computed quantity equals 17.83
